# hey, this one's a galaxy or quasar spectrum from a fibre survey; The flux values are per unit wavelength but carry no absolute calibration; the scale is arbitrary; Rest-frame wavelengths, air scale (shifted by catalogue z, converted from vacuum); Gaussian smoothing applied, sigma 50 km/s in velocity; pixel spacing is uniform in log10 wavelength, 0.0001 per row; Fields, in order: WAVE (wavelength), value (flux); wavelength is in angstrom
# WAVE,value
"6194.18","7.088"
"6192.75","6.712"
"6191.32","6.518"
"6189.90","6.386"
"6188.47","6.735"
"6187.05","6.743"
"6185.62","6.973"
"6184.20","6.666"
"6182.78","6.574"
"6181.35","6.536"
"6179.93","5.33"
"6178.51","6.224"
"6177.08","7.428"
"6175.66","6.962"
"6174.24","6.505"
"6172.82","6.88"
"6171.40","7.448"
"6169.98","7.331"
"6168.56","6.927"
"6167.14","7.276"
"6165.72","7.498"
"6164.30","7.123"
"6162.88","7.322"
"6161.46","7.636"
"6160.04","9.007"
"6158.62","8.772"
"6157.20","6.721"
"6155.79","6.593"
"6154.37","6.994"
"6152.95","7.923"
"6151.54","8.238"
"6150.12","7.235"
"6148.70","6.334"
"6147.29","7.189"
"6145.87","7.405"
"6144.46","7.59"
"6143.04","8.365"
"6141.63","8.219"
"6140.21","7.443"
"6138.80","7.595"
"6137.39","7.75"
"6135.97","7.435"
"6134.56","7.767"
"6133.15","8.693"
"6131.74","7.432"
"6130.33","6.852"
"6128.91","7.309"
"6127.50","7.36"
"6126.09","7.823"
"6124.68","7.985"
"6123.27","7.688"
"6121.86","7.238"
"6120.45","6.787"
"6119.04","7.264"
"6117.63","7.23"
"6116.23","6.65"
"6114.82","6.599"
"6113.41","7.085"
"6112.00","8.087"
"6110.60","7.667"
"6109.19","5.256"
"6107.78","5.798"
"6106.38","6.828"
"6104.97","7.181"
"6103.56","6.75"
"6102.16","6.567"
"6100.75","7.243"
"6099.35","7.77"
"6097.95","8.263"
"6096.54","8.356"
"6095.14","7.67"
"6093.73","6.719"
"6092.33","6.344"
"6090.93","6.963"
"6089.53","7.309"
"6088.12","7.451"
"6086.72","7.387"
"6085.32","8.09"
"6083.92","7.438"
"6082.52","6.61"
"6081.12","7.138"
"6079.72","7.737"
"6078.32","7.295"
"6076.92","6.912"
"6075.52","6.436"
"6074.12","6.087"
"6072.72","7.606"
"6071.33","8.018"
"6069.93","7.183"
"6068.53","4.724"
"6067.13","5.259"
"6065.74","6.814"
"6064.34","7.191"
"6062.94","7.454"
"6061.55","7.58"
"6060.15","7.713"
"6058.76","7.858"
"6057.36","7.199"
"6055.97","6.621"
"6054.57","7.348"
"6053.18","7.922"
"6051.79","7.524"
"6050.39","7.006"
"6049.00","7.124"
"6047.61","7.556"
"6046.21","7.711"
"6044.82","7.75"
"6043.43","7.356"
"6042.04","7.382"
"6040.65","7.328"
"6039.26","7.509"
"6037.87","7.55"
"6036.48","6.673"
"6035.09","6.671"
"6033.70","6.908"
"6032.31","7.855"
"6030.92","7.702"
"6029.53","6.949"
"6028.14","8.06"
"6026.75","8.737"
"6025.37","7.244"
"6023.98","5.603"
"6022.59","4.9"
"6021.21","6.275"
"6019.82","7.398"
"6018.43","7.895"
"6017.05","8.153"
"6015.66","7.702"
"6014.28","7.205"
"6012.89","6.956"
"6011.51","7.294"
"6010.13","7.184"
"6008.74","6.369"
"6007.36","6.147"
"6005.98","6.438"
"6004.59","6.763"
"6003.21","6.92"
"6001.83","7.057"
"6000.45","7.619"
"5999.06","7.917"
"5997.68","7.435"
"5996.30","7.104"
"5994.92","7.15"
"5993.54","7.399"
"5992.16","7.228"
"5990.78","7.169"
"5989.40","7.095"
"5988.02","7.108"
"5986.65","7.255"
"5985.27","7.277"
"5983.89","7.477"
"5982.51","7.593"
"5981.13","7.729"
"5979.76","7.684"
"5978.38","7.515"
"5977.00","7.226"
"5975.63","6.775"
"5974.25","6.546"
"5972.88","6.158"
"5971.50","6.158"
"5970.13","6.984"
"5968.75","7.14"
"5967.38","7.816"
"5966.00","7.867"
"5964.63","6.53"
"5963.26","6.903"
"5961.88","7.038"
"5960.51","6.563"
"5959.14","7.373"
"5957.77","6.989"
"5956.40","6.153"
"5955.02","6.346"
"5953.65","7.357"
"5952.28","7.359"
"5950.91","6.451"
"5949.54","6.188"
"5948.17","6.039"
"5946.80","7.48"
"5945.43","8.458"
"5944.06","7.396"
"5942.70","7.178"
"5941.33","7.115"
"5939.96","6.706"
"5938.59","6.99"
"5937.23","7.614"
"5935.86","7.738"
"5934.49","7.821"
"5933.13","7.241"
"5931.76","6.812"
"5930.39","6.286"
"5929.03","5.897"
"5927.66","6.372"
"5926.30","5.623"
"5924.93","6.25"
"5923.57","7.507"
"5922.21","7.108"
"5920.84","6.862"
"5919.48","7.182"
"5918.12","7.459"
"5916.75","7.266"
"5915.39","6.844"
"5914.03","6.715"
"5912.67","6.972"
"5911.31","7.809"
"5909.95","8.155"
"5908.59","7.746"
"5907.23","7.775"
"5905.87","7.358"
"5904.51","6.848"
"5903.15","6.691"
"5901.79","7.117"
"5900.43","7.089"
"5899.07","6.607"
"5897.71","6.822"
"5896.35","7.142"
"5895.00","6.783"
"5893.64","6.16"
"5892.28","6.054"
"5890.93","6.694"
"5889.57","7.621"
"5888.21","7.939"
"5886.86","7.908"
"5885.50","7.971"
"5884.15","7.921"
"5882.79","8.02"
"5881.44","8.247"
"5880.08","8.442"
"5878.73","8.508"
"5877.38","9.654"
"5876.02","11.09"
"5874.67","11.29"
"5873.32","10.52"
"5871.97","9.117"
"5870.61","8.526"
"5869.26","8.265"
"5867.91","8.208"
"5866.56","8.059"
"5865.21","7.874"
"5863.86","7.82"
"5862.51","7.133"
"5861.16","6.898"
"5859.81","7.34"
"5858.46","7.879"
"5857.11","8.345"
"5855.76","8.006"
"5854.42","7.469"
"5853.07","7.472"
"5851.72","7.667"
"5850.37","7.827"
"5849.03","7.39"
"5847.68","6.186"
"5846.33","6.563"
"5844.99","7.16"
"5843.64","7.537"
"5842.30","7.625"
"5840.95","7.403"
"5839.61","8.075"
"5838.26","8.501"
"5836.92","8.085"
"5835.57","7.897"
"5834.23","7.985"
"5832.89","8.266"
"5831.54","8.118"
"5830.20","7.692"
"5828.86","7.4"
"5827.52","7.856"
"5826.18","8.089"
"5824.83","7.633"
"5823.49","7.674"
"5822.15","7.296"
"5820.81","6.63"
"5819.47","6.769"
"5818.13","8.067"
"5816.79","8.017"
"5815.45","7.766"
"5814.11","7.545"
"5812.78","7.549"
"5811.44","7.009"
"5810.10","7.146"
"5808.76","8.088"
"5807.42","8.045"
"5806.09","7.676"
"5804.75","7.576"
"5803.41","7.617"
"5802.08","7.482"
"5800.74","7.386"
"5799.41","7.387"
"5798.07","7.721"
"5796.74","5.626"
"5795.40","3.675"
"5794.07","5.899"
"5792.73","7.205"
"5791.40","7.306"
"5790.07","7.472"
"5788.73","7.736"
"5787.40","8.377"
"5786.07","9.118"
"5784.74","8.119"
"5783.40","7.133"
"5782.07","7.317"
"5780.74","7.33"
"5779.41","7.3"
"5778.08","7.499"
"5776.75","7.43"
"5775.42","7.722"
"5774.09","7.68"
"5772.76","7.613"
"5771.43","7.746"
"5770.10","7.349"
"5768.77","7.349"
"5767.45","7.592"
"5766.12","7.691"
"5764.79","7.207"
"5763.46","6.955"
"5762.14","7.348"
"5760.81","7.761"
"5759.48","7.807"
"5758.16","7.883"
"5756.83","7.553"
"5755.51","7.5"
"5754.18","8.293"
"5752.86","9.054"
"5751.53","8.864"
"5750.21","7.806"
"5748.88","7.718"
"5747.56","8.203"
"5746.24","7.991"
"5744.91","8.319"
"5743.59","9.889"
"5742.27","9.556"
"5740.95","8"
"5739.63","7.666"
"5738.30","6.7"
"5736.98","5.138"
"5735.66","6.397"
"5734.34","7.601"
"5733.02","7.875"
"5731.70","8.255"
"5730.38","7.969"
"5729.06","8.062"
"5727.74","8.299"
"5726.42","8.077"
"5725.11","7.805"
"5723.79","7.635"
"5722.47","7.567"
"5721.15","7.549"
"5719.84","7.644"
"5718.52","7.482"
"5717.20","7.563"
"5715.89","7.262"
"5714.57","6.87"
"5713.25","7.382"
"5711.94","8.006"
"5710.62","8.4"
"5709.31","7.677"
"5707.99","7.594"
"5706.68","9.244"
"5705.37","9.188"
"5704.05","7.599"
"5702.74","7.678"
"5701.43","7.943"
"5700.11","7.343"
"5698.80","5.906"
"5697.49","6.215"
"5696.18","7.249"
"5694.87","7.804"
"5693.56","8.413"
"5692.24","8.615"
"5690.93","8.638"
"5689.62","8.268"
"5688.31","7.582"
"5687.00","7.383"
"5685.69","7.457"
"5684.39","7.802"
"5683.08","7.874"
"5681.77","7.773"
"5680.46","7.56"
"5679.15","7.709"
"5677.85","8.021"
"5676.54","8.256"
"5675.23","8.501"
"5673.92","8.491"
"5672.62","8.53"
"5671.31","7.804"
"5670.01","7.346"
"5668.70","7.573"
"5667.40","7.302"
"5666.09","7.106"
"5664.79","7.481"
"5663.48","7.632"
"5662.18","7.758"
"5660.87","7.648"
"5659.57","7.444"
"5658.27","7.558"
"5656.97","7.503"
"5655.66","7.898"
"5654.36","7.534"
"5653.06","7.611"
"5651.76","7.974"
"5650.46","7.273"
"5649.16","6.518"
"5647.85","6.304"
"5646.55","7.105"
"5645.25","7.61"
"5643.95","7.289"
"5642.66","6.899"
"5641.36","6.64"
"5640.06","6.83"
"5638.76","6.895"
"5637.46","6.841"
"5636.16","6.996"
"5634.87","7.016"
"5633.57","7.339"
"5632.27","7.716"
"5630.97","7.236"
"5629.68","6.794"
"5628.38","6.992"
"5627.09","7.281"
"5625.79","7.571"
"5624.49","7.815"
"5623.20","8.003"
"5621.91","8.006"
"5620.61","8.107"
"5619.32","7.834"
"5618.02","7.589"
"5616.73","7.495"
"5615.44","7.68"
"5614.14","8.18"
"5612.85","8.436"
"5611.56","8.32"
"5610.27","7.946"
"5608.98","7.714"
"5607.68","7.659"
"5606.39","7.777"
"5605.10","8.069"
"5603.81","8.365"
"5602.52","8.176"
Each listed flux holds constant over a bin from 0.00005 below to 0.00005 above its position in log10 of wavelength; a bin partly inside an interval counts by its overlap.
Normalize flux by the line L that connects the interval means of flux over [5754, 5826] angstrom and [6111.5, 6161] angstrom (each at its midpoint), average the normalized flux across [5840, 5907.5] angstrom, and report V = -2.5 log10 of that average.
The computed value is -0.04 mag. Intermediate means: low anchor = 7.44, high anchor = 7.5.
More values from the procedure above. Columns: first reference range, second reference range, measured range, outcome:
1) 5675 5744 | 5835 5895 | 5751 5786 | 0.022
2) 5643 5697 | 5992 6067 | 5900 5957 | 0.047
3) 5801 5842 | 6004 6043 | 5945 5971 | 0.048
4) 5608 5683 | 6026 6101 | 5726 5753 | -0.065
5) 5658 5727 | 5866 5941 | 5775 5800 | 0.063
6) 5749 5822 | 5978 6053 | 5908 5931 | 0.061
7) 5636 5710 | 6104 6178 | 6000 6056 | 0.032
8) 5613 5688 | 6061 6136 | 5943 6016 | 0.027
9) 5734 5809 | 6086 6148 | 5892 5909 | 0.080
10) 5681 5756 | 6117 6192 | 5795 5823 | 0.062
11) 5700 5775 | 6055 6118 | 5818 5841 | -0.020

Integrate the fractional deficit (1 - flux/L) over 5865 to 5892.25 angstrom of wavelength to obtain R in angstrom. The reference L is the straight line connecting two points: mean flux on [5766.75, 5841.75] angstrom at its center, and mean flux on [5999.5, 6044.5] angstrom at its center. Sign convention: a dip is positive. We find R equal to -4.3 angstrom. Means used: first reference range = 7.52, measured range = 8.55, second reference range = 7.13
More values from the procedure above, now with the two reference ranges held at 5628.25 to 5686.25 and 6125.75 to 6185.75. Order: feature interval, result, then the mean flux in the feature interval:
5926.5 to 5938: 0.7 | 6.92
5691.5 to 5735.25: -1.8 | 7.74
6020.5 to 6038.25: 0.9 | 7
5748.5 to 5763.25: -1.0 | 7.94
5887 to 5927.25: 1.9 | 7.05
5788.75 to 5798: 1.3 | 6.4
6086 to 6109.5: 0.8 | 7.08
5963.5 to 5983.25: 0.7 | 7.12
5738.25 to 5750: -1.4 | 8.29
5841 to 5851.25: 0.3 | 7.21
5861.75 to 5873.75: -1.5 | 8.34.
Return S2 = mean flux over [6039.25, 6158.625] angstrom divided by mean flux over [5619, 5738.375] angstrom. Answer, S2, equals 0.96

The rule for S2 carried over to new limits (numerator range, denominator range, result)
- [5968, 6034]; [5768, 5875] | 0.93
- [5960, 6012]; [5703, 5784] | 0.92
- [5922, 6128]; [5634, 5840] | 0.93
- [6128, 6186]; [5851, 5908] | 0.93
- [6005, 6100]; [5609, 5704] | 0.95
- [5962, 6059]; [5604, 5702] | 0.95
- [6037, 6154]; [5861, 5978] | 0.99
